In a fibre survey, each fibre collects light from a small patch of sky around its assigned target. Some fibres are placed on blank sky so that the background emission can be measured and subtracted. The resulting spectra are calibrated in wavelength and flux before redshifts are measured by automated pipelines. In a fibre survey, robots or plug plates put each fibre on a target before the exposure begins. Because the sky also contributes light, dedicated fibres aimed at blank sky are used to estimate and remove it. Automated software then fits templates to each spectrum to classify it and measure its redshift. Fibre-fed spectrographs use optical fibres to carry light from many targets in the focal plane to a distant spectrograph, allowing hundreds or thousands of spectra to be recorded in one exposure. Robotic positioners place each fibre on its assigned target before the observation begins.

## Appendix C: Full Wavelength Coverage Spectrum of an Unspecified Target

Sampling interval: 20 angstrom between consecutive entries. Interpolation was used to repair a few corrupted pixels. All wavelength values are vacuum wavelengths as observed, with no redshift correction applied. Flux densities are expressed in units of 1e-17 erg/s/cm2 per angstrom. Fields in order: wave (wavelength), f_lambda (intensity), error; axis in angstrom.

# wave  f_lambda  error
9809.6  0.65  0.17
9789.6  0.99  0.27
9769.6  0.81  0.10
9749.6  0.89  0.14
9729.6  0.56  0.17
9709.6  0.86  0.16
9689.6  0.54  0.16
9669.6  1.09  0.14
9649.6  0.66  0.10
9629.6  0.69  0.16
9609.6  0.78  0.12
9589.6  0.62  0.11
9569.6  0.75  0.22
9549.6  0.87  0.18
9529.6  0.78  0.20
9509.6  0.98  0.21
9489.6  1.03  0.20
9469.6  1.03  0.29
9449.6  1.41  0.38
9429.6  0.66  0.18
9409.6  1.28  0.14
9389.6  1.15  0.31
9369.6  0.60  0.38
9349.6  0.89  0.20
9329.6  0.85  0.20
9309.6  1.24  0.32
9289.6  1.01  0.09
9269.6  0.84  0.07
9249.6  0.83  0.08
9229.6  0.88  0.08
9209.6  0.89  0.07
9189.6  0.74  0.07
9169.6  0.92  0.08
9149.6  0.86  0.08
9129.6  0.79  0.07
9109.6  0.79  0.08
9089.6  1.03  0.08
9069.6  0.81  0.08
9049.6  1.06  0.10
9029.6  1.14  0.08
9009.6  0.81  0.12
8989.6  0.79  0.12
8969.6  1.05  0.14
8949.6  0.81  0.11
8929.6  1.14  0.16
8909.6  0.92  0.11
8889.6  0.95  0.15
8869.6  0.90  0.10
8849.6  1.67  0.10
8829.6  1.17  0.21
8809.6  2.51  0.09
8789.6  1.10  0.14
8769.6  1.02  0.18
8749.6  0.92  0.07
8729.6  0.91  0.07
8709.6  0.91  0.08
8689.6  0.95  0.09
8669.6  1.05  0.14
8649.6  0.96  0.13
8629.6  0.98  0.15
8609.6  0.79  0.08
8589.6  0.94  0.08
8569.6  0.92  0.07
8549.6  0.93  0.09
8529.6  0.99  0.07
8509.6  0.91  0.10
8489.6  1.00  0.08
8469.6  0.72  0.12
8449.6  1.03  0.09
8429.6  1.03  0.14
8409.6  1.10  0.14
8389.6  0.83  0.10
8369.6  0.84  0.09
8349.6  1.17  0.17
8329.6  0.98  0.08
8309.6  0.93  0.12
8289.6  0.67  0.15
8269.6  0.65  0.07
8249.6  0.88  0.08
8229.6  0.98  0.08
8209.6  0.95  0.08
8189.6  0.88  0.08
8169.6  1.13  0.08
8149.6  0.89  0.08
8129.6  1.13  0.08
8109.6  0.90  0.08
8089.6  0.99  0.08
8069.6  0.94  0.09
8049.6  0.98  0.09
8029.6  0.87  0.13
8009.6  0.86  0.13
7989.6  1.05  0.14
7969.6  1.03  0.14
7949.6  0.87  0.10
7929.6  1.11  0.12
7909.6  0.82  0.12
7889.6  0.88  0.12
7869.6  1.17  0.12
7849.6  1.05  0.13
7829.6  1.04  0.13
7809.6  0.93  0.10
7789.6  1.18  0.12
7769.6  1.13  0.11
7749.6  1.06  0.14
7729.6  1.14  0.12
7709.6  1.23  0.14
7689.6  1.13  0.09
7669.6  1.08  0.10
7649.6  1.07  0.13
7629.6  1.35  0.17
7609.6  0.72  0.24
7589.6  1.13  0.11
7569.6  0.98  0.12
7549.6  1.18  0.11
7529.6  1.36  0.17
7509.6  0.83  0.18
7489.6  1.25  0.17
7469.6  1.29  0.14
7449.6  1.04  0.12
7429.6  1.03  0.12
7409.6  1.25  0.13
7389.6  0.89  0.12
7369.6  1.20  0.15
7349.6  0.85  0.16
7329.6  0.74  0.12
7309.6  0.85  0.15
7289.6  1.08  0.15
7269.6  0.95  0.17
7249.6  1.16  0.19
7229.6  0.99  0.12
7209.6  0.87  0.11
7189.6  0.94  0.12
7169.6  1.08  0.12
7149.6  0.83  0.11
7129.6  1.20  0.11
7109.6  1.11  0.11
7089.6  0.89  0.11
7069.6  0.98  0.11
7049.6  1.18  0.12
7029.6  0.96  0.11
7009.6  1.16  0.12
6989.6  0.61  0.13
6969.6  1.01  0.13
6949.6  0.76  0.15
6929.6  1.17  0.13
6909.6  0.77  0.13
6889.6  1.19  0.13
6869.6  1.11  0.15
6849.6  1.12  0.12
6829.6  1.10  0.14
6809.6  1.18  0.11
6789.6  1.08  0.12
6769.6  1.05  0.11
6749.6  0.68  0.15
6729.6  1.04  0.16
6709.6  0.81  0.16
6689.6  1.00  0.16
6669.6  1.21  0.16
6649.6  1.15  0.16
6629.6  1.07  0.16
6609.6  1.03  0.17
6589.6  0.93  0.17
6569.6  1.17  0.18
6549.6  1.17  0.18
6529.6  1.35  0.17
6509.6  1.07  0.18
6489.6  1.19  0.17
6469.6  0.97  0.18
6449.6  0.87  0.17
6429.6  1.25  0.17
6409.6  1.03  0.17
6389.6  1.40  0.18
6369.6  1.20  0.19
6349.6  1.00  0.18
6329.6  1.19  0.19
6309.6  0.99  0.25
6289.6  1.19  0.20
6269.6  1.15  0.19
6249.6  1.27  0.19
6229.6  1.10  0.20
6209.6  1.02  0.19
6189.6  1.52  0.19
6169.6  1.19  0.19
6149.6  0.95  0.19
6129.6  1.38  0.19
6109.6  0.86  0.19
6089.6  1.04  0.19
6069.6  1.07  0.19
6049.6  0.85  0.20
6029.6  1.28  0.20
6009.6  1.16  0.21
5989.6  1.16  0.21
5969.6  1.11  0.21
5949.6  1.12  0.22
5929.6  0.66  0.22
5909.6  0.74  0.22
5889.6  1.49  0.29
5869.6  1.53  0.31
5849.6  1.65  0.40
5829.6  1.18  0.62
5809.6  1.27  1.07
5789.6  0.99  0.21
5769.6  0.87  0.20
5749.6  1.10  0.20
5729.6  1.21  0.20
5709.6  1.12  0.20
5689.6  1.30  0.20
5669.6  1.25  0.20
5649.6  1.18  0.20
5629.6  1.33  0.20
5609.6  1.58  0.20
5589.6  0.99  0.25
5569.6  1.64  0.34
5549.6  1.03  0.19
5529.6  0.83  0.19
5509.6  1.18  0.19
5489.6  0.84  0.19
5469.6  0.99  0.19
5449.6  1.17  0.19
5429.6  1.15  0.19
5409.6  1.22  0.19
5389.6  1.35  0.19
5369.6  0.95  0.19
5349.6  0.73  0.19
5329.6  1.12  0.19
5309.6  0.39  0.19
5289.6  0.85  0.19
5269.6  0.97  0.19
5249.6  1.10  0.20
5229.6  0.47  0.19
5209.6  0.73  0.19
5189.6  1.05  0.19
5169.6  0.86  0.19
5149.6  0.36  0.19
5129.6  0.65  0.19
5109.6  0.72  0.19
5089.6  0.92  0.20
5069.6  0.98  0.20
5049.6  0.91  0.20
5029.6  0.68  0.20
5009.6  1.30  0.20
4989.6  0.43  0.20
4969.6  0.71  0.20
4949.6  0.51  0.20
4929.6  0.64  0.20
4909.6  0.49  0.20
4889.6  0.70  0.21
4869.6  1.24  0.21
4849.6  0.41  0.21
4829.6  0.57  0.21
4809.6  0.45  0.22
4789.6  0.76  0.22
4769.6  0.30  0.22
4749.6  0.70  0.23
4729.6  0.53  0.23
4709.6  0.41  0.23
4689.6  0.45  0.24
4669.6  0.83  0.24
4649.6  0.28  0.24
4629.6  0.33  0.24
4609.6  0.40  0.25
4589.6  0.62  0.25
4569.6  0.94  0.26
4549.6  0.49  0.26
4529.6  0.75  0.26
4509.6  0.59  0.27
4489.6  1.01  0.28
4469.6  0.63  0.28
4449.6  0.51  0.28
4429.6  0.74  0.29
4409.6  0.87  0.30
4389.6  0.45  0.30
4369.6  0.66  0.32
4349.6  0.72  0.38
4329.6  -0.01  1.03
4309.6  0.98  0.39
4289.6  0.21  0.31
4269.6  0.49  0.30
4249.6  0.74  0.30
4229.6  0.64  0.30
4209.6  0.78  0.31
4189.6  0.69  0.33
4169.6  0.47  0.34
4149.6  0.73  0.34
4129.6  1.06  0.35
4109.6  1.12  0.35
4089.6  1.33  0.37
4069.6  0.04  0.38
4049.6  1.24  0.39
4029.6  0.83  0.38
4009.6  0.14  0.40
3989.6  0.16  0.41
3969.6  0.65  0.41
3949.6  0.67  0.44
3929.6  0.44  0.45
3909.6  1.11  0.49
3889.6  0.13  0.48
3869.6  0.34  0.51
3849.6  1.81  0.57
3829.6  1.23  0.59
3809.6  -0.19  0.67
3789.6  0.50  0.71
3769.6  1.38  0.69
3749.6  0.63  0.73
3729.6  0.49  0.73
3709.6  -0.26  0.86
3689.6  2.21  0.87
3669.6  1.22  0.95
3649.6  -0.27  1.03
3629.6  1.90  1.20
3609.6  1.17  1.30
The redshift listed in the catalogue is 0.343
